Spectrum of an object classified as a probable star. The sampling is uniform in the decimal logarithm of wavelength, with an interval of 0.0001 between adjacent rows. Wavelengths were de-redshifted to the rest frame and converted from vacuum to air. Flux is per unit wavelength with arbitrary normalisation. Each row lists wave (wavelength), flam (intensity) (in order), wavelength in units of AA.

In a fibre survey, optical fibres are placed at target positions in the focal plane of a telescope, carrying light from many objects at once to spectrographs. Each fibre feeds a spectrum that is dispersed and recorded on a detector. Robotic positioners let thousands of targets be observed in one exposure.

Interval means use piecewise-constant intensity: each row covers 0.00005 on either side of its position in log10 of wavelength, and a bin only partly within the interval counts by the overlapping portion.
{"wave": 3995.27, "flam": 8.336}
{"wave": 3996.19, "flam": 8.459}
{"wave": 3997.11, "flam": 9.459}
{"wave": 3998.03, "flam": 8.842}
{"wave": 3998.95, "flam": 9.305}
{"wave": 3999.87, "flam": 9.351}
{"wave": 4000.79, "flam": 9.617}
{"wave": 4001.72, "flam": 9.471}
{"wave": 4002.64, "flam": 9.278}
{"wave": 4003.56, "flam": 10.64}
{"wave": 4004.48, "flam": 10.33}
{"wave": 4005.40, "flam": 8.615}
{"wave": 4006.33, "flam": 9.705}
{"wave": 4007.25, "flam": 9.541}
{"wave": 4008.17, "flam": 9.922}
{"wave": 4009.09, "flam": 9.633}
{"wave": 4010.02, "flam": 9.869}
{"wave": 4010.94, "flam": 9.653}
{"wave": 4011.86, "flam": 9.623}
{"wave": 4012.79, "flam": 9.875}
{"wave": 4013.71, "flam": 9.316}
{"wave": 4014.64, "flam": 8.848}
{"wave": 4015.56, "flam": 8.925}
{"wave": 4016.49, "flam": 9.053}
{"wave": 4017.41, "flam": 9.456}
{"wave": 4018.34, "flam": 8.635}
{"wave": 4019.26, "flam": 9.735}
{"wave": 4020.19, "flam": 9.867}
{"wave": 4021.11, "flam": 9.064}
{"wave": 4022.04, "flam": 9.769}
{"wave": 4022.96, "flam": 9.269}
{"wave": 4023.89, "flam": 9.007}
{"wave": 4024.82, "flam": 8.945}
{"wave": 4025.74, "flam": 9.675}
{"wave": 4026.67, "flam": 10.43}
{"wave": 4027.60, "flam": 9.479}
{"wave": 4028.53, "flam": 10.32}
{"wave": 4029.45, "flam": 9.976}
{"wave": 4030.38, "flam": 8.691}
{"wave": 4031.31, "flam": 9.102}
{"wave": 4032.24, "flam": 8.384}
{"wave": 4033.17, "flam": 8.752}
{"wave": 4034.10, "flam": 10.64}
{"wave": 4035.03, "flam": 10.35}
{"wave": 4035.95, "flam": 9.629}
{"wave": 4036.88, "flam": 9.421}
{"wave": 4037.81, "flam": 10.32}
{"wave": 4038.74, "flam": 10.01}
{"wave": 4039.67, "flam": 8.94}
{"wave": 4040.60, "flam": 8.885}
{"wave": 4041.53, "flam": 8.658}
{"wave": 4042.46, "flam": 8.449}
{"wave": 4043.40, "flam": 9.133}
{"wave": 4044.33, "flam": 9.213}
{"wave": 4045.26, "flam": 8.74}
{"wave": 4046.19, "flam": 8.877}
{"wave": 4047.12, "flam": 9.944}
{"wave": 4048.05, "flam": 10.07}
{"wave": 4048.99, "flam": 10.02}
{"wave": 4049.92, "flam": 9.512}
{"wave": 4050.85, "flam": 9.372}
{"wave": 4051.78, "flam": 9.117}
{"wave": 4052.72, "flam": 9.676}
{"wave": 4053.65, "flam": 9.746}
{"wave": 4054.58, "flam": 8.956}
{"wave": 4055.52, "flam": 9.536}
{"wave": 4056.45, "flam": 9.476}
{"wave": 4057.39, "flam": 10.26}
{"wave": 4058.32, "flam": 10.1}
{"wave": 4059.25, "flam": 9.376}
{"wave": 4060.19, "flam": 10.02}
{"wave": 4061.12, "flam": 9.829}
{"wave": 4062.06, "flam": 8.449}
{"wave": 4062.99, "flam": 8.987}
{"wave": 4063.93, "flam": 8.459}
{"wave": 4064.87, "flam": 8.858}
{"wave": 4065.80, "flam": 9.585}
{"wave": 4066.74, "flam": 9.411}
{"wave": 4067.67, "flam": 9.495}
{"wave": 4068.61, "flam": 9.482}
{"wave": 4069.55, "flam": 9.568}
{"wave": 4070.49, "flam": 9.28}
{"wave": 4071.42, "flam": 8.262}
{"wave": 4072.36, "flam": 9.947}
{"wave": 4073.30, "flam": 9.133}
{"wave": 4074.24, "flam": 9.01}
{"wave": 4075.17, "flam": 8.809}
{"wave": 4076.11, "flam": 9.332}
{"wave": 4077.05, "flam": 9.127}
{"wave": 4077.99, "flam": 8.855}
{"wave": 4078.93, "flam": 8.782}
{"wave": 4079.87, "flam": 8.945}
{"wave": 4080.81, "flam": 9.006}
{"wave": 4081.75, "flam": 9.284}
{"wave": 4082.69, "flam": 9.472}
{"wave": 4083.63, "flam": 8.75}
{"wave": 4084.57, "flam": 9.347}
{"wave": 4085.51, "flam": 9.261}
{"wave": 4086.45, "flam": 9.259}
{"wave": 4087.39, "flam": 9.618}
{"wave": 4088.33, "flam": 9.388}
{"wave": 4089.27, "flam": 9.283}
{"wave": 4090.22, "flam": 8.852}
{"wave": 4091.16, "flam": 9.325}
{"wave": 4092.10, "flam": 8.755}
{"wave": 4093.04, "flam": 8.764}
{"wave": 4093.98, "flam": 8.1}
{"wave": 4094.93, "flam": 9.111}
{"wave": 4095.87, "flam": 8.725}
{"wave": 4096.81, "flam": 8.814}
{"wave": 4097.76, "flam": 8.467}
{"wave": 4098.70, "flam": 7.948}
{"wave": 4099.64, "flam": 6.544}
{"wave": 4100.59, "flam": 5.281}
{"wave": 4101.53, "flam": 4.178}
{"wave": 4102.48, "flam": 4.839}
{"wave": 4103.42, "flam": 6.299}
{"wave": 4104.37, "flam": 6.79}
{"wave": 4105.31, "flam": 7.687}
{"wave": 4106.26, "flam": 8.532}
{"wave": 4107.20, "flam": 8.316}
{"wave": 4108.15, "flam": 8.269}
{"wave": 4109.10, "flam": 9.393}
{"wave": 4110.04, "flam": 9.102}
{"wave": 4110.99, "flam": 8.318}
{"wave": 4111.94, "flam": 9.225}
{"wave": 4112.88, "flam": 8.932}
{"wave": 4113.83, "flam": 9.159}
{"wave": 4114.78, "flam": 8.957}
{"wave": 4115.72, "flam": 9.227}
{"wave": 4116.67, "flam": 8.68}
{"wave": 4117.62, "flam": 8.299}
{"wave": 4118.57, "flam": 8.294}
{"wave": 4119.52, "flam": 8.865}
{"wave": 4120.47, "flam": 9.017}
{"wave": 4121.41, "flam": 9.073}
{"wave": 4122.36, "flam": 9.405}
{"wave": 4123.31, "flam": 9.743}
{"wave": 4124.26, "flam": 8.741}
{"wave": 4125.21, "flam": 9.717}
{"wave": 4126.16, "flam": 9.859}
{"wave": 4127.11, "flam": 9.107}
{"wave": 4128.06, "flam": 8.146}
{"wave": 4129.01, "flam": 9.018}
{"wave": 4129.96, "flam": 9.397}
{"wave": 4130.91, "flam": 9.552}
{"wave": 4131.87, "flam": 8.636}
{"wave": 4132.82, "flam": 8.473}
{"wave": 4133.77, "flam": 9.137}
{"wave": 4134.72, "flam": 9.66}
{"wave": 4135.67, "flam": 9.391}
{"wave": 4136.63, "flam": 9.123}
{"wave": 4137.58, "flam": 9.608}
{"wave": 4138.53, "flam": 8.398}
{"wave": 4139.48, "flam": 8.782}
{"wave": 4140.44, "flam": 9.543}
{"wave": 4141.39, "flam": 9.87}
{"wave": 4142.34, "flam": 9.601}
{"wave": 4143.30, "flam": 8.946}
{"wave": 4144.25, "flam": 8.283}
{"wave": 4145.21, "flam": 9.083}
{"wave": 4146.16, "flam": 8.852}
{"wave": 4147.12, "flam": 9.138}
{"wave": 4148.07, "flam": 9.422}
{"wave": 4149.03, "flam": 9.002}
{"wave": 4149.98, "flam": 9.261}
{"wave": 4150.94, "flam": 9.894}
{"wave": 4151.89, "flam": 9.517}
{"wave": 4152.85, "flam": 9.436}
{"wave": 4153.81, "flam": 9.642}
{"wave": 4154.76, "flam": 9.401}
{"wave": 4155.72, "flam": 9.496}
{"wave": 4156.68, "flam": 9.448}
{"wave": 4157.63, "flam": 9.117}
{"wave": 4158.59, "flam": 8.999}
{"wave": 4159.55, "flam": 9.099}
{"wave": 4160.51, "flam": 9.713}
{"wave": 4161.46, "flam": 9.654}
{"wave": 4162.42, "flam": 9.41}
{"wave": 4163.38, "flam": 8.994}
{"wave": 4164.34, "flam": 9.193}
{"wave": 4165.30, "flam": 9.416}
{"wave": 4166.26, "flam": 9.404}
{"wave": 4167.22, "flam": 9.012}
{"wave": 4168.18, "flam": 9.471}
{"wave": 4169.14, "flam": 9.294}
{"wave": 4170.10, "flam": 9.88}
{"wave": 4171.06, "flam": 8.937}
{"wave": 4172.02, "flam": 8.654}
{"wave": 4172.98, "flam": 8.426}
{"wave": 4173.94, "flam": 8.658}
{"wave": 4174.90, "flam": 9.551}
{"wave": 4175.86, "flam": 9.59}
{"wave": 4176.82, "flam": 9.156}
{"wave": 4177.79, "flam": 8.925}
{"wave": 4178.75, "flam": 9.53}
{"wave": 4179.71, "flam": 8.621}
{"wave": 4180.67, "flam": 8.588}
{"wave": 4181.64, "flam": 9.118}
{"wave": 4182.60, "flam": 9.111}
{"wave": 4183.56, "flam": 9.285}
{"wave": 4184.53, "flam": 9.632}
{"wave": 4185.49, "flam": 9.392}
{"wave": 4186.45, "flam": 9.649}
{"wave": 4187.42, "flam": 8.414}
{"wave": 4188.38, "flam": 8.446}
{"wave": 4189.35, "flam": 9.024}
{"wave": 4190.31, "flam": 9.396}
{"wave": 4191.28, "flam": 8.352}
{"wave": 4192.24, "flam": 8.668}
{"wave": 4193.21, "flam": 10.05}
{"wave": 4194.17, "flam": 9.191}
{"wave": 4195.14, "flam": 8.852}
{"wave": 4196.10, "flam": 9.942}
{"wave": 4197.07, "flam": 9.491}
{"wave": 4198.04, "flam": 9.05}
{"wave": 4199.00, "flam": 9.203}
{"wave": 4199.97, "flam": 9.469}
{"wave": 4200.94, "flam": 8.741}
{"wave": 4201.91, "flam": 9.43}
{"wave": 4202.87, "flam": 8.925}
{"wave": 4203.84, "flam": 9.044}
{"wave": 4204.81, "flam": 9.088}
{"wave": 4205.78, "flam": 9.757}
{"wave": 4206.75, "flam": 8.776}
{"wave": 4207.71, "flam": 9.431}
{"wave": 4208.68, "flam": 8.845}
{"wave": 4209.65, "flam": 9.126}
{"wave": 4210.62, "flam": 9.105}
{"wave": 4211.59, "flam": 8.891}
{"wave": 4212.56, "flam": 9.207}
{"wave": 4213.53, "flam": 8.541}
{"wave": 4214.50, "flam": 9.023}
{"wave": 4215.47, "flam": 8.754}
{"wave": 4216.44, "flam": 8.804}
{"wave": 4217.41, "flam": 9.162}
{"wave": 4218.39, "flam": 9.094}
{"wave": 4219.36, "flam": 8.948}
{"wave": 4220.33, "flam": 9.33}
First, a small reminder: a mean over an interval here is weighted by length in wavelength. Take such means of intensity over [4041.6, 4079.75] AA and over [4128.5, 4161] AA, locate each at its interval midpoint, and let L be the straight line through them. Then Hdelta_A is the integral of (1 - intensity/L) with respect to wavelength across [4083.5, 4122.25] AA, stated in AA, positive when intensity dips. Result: 3.7 AA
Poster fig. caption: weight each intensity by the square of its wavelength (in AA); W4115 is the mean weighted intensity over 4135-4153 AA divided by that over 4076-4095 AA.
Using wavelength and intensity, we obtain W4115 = 1.0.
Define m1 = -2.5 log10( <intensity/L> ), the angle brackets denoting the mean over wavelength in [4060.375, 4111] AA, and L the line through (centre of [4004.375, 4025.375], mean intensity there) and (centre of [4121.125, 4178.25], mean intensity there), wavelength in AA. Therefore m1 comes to 0.08 mag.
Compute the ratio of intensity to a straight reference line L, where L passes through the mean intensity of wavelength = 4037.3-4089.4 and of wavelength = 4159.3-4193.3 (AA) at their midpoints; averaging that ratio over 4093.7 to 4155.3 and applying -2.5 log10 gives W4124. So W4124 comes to 0.062 mag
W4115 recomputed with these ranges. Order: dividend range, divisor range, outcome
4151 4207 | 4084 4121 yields 1.15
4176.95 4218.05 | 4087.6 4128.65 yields 1.13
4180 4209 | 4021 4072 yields 1.05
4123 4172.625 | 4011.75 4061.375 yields 1.03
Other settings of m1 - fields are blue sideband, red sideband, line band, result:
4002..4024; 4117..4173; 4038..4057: 0.01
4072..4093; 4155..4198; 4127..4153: 0.00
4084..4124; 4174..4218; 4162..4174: -0.03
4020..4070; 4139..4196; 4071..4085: 0.04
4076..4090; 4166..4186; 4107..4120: 0.04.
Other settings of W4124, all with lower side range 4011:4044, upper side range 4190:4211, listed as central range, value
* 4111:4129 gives 0.03 mag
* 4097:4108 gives 0.32 mag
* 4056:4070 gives -0.01 mag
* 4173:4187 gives 0.00 mag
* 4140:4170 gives -0.01 mag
